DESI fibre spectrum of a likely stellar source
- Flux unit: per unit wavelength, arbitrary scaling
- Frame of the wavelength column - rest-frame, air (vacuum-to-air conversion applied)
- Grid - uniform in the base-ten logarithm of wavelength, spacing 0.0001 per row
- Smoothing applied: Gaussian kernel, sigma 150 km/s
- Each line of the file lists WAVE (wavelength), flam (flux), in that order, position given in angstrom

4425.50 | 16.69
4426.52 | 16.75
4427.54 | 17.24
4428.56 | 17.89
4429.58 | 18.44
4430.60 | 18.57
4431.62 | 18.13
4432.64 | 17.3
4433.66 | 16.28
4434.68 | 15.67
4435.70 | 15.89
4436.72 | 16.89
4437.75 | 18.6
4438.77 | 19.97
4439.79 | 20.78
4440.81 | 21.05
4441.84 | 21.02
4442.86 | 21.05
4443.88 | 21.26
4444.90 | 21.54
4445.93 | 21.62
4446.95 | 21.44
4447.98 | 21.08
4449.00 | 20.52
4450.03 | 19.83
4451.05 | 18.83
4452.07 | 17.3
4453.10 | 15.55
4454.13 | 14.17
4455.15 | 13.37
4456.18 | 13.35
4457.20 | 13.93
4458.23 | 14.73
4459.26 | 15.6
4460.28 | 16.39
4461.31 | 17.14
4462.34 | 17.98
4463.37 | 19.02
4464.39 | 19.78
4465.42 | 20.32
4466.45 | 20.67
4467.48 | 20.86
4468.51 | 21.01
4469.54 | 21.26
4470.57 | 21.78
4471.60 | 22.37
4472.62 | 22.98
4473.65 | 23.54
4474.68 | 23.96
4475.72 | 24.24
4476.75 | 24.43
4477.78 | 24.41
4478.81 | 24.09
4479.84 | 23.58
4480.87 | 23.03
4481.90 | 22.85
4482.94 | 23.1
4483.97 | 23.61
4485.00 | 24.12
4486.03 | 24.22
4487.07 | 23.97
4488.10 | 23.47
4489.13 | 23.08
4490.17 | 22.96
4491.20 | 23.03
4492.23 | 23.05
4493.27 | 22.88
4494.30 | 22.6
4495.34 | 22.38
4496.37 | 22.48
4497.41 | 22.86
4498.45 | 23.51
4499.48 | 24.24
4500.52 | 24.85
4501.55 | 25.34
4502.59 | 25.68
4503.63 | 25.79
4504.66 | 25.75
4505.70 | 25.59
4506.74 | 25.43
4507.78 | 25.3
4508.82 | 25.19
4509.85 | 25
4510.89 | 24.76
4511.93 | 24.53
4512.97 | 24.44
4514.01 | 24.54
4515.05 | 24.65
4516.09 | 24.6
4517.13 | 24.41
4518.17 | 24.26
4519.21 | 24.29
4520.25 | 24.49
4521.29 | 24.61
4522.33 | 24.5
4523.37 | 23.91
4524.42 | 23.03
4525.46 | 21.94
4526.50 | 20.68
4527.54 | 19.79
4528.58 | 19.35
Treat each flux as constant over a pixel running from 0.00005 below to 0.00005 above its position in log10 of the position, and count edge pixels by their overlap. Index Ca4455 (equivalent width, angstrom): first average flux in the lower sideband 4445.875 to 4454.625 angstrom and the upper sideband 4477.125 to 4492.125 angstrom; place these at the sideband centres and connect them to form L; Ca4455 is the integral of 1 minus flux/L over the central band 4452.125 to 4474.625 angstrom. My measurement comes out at 2.4 angstrom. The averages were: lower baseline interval 18.8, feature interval 18.5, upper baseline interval 23.5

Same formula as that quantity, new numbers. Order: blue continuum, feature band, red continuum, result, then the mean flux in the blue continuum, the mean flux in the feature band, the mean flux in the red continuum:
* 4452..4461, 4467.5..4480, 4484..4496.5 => -2.54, 14.9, 23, 23.2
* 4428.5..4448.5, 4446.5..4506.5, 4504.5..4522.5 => 1.80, 19.3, 21.5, 24.8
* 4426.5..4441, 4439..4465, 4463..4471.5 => 1.35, 17.9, 18.4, 20.7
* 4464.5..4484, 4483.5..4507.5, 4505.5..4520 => -0.15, 22.7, 24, 24.8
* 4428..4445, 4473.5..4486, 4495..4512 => -0.67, 18.8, 23.8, 24.7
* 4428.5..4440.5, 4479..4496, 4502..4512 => 0.05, 17.9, 23.3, 25.3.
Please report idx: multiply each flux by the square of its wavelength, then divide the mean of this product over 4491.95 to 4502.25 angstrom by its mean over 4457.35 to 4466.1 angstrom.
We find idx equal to 1.36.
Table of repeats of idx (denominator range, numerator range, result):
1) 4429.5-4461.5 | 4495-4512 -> 1.40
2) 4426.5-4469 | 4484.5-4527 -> 1.35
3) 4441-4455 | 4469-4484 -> 1.21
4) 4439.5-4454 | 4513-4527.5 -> 1.22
